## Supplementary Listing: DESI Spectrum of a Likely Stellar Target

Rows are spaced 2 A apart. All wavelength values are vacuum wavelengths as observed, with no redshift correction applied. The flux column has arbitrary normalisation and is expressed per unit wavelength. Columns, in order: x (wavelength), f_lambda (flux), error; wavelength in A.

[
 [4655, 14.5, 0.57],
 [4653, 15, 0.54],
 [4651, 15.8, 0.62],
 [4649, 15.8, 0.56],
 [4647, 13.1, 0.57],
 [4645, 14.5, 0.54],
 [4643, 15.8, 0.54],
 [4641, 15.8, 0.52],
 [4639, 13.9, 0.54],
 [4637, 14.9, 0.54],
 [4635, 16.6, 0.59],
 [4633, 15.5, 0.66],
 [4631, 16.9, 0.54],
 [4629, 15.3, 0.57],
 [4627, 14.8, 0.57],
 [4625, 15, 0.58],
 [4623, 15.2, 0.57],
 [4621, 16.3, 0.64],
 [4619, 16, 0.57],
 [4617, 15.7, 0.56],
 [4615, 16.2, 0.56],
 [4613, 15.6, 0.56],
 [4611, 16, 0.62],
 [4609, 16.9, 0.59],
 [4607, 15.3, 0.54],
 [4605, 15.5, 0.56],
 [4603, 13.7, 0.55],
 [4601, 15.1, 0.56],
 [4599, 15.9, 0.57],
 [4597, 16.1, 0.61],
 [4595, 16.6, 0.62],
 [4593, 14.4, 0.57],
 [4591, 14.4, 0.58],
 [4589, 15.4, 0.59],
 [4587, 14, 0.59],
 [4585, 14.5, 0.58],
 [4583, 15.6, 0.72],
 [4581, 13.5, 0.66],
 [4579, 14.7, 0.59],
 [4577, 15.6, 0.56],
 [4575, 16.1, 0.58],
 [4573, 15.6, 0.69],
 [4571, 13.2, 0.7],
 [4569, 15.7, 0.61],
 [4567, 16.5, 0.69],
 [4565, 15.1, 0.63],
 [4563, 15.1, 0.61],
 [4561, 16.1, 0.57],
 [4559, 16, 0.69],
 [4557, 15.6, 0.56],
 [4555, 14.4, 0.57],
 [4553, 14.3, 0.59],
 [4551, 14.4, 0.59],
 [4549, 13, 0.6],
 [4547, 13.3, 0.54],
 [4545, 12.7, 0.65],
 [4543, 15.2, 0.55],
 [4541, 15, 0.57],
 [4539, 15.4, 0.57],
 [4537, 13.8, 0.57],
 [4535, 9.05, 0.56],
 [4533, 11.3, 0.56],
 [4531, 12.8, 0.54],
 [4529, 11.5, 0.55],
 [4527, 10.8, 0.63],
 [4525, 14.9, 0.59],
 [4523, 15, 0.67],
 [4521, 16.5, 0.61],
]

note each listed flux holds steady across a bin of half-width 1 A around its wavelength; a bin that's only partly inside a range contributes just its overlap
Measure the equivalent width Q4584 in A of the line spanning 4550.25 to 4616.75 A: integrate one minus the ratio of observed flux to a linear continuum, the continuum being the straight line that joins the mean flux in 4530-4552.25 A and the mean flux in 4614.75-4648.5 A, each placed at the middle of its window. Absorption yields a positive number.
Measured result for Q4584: -4.7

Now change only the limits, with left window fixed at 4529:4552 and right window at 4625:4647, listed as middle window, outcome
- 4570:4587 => -0.9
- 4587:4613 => -1.6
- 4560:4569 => -1.3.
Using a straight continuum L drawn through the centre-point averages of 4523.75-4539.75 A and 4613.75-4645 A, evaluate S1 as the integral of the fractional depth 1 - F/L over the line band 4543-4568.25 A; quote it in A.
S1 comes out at -2.9 A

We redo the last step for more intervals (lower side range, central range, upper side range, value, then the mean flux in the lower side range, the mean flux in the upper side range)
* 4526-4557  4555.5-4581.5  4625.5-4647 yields -2.9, 13.2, 15.3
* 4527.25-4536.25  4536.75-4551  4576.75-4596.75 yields -2.5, 11.2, 14.9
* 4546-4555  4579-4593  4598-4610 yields 0.3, 13.8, 15.4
